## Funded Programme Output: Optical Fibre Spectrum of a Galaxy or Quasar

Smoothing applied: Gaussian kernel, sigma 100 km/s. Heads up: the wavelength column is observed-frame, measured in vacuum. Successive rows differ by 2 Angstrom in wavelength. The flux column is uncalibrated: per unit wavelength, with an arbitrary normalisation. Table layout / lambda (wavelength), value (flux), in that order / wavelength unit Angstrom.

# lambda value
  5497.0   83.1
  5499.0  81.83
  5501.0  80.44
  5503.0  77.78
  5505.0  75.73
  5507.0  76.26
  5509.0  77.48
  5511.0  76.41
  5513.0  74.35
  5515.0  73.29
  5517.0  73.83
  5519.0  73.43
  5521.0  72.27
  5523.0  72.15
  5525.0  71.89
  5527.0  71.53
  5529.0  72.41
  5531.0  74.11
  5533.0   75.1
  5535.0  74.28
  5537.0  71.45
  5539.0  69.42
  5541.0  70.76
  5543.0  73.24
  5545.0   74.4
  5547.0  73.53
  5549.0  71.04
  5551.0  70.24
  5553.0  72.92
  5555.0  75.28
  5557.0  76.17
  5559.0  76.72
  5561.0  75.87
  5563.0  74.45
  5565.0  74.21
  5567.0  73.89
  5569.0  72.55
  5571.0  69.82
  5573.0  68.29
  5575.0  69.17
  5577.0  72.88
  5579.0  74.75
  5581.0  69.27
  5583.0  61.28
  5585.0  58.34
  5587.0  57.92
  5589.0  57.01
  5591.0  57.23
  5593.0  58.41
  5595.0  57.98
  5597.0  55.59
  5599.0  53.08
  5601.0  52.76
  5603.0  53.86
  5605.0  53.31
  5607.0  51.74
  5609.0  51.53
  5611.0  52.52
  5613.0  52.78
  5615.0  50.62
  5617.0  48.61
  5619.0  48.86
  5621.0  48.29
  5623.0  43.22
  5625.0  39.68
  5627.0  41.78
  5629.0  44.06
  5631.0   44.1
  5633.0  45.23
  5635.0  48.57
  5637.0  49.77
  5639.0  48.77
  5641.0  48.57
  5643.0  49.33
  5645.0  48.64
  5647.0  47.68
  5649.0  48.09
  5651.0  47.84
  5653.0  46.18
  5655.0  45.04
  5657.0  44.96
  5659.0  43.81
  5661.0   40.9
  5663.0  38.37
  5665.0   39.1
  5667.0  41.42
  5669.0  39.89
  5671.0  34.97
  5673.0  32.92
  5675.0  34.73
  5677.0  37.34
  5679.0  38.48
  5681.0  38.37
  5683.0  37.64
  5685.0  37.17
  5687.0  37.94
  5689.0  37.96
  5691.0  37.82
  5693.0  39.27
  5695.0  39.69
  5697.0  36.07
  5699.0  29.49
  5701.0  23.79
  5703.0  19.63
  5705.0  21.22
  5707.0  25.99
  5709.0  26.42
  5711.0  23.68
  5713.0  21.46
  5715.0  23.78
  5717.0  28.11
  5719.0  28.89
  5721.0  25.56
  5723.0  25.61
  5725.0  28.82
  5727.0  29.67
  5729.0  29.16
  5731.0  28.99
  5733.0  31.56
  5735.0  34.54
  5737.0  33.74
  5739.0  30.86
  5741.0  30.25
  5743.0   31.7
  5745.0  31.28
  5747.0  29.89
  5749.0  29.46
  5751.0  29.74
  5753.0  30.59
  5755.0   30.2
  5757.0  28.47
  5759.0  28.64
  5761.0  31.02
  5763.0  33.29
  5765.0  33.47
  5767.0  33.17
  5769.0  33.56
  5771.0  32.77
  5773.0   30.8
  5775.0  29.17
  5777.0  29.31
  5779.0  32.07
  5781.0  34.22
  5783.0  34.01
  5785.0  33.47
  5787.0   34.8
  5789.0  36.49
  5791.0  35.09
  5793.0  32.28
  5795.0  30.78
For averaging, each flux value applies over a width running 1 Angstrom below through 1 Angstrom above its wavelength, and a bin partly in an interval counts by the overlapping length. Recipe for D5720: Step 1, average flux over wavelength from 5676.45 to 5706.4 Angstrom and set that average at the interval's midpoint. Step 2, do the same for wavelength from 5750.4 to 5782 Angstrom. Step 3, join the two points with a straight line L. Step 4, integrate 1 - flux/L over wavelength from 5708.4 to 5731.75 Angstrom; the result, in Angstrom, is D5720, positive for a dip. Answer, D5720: 4.4 Angstrom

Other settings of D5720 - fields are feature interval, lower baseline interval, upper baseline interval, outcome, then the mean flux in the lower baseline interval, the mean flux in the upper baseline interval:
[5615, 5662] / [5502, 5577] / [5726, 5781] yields 6.5 Angstrom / 73.4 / 31.1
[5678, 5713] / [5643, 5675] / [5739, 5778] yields 5.8 Angstrom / 42.6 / 30.9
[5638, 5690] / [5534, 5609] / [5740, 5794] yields 8.8 Angstrom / 66.6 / 31.8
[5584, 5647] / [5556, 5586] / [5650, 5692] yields 7.0 Angstrom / 71.2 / 39.7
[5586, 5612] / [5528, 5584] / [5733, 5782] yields 3.6 Angstrom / 72.4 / 31.3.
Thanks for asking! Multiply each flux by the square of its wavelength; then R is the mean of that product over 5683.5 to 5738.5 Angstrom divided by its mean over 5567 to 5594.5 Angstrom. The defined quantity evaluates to 0.5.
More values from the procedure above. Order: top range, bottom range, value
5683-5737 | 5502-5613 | 0.46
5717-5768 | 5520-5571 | 0.44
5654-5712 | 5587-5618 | 0.67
